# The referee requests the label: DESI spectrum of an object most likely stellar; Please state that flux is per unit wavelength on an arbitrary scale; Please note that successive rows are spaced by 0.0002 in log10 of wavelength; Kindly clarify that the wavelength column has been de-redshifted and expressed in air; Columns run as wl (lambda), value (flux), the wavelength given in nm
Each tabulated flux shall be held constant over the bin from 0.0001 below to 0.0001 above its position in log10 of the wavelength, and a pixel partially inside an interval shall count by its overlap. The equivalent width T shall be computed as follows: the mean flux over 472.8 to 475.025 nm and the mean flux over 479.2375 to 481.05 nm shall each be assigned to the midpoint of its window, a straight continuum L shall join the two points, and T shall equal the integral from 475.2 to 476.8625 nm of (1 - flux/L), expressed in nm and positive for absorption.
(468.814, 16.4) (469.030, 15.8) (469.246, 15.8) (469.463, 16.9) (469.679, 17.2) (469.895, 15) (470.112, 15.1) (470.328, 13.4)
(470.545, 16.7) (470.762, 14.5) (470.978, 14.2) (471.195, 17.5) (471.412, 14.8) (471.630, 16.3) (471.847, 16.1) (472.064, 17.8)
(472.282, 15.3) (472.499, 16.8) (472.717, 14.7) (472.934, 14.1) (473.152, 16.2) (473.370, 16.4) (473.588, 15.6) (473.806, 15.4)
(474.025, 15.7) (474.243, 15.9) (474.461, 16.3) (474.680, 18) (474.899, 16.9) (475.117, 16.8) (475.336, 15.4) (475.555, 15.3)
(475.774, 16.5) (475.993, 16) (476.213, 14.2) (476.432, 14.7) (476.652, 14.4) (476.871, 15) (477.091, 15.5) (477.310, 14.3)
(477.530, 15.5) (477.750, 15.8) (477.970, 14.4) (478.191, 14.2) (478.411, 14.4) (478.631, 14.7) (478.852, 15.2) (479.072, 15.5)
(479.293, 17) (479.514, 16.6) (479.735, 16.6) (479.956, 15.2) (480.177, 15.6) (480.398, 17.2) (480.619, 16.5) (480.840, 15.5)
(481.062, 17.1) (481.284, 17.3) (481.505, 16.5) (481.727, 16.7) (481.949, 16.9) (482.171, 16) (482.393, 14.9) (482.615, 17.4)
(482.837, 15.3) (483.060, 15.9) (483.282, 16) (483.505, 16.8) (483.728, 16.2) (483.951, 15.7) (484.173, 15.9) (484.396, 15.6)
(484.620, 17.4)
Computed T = 0.09 nm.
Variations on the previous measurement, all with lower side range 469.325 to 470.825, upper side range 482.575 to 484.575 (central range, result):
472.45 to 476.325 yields -0.04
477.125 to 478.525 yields 0.09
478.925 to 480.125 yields -0.01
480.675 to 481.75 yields -0.04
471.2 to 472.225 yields -0.05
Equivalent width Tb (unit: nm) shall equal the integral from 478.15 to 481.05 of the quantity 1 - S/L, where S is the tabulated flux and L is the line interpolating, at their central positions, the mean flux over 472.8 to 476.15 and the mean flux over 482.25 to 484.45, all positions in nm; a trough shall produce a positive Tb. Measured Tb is 0.04 nm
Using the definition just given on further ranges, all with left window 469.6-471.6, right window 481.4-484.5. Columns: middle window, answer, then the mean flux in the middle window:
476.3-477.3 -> 0.06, 14.8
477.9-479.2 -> 0.09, 14.8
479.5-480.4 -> -0.01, 16.1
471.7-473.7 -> -0.05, 15.9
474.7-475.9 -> -0.05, 16.3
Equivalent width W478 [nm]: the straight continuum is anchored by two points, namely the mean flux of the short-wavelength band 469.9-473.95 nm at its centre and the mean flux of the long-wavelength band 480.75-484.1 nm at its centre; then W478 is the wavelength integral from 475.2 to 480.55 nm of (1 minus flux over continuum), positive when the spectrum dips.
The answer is 0.19 nm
